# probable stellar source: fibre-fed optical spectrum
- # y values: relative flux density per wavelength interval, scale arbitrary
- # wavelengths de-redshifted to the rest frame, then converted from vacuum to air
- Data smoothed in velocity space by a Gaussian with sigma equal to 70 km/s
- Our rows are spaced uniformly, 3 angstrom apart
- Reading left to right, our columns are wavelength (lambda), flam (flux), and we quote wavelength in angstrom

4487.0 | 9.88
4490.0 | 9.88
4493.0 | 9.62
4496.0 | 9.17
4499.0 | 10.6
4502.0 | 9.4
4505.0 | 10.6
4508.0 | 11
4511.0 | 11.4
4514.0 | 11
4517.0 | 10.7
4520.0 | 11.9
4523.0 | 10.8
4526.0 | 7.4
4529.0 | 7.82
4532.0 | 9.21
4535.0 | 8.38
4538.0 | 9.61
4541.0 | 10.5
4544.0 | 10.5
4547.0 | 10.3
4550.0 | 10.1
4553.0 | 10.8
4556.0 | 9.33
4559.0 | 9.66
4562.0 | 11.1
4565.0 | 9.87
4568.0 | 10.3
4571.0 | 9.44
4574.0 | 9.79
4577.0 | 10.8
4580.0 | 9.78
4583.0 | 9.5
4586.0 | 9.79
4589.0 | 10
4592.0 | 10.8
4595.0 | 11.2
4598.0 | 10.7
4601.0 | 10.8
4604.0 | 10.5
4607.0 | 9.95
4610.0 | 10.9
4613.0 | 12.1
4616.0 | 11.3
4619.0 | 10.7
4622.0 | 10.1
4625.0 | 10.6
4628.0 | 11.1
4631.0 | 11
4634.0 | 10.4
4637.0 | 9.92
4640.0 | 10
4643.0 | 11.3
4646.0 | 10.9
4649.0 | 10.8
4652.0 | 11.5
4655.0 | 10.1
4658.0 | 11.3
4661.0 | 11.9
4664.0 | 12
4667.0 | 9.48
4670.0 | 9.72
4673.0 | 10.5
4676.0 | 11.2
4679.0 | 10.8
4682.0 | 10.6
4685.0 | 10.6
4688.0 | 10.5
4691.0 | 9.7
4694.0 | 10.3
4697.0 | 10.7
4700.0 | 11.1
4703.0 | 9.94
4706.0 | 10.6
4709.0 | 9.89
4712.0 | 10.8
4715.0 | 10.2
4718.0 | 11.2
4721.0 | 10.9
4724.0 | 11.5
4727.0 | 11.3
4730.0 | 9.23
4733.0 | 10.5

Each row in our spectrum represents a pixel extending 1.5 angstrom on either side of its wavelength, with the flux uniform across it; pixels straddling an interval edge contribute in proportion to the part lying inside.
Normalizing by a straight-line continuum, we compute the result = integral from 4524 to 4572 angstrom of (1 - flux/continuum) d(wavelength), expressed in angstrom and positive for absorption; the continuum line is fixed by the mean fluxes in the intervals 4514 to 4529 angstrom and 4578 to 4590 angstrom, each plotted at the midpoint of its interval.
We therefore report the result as 1.3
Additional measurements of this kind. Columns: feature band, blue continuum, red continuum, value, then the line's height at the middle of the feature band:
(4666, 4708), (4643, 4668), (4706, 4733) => 1.63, 10.8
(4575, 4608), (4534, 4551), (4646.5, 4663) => 0.36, 10.5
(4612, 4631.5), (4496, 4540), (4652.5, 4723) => -1.10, 10.4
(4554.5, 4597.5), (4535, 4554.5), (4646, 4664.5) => 1.40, 10.4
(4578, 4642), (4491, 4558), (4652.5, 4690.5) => -0.73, 10.4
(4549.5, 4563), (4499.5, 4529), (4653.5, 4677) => 0.37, 10.5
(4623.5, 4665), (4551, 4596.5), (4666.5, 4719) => -2.33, 10.3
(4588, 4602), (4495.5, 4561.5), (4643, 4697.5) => -0.49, 10.4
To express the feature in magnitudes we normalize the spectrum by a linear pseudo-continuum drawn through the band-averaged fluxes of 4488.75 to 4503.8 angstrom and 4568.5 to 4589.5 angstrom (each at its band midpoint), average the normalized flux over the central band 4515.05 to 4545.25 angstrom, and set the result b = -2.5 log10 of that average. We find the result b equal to 0.01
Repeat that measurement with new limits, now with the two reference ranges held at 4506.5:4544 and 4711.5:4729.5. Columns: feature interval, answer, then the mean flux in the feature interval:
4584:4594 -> 0.008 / 10.2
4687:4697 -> 0.055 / 10.2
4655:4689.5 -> -0.008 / 10.8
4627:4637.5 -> -0.016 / 10.6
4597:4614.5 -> -0.047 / 10.8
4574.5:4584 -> 0.023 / 10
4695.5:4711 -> 0.037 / 10.5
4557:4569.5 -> -0.003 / 10.2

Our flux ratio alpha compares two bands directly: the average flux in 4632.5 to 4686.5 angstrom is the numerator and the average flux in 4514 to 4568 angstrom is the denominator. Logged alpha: 1.08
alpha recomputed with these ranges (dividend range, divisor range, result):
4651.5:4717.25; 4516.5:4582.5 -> 1.07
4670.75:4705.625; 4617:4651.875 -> 0.99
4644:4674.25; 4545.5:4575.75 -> 1.07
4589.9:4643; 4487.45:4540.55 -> 1.08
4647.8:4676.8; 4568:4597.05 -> 1.07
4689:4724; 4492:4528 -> 1.02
